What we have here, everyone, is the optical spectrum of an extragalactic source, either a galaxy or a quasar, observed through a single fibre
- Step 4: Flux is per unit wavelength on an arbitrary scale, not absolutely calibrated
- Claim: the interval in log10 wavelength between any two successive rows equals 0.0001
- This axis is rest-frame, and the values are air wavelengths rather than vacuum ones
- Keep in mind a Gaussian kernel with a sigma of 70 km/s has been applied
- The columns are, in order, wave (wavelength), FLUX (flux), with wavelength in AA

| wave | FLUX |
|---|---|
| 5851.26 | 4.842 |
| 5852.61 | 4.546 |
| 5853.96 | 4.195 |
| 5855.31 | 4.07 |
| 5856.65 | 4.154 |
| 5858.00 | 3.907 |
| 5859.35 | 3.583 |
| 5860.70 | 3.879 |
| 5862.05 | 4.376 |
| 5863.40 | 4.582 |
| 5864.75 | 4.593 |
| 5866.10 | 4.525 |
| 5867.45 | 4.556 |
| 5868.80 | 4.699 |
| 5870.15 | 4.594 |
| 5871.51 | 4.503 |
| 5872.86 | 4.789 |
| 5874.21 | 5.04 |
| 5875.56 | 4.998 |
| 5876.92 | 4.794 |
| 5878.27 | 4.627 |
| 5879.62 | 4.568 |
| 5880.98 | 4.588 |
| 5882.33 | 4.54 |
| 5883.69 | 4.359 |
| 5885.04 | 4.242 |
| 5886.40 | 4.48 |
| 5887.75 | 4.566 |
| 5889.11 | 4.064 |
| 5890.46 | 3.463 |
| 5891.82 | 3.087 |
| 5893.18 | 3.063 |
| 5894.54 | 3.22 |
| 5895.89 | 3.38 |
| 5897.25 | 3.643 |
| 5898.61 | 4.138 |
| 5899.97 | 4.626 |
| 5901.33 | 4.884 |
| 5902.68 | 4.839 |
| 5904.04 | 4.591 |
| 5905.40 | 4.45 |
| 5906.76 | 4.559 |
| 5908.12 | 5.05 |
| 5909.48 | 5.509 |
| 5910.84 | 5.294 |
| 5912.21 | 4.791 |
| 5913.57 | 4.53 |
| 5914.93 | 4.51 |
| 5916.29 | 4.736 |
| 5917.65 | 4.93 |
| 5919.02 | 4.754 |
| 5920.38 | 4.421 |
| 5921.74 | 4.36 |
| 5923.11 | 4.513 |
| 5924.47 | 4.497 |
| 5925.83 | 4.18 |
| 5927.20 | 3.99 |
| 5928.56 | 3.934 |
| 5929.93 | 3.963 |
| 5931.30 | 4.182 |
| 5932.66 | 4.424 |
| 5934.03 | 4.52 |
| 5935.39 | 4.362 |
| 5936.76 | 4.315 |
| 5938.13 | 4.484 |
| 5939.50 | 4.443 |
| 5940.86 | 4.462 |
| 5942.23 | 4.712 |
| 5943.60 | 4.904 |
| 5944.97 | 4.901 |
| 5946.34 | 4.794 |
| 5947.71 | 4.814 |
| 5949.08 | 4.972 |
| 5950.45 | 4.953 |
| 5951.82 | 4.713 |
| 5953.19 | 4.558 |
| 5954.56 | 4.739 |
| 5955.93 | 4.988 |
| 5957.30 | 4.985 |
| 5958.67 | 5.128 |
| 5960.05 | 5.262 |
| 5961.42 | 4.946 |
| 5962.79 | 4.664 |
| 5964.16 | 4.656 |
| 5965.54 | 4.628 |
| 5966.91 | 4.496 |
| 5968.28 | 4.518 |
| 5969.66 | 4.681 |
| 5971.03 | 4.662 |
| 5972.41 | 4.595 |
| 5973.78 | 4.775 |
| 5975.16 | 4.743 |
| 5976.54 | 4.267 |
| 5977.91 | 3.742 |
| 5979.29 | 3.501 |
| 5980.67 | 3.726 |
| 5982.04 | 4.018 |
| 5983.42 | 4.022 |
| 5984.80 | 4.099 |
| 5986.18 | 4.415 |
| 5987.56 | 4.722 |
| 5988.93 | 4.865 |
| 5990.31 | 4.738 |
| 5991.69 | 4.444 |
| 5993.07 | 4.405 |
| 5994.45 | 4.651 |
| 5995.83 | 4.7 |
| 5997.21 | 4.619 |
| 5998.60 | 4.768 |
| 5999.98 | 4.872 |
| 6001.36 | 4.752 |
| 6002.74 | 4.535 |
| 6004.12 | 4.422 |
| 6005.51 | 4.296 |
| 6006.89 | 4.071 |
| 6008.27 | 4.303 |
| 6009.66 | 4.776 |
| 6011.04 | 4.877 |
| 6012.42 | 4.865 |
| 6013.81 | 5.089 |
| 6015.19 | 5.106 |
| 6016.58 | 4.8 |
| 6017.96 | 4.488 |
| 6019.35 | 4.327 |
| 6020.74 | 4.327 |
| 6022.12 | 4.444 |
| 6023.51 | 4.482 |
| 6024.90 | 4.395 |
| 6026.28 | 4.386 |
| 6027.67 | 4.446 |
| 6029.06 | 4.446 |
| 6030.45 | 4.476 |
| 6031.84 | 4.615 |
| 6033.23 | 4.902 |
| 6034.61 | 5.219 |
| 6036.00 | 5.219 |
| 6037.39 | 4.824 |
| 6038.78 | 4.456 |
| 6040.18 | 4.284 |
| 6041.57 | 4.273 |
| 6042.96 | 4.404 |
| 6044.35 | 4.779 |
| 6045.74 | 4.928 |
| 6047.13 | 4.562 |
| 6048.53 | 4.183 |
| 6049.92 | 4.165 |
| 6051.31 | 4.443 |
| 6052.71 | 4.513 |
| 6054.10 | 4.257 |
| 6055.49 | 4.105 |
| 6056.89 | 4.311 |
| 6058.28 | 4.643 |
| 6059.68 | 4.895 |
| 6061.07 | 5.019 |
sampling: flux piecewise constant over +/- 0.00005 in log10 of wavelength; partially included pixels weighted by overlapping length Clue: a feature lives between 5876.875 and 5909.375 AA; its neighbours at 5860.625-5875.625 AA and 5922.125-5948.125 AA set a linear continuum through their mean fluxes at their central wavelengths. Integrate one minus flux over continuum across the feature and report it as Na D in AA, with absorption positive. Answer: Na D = 2.1 AA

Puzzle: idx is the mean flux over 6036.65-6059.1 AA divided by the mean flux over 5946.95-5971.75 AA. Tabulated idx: 0.9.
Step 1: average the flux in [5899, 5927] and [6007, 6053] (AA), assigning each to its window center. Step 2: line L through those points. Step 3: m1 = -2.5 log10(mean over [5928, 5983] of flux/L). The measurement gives 0.02 mag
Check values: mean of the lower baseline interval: 4.68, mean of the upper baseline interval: 4.59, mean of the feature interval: 4.55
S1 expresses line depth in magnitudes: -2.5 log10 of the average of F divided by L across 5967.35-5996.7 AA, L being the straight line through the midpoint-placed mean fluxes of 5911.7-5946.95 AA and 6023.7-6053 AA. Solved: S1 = 0.03 mag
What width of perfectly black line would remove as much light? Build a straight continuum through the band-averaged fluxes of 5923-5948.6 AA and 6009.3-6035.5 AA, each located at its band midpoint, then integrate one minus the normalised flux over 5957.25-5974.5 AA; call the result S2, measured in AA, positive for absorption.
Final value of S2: -0.92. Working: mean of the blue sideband 4.44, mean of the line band 4.76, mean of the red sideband 4.66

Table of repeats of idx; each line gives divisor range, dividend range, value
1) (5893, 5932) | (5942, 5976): 1.08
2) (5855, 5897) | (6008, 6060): 1.08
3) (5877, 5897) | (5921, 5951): 1.11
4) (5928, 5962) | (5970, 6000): 0.95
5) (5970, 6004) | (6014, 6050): 1.03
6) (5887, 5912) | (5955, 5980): 1.09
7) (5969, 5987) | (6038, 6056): 1.04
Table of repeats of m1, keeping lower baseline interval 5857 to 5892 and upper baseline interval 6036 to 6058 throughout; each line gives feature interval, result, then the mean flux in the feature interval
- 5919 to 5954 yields -0.02 mag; 4.5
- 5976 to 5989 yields 0.08 mag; 4.1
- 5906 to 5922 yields -0.09 mag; 4.8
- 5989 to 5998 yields -0.04 mag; 4.61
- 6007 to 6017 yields -0.08 mag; 4.79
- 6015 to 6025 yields -0.02 mag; 4.52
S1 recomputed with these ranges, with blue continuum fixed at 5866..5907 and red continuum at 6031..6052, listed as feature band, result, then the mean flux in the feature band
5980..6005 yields 0.010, 4.49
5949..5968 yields -0.084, 4.83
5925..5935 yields 0.058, 4.18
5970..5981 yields 0.053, 4.28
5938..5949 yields -0.066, 4.71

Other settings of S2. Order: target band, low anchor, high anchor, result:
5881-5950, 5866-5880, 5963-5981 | 2.44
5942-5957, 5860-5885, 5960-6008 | -1.06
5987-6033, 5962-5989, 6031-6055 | -1.11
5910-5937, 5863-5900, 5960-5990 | -0.69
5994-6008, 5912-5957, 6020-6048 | 0.06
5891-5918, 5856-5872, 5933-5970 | 0.80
